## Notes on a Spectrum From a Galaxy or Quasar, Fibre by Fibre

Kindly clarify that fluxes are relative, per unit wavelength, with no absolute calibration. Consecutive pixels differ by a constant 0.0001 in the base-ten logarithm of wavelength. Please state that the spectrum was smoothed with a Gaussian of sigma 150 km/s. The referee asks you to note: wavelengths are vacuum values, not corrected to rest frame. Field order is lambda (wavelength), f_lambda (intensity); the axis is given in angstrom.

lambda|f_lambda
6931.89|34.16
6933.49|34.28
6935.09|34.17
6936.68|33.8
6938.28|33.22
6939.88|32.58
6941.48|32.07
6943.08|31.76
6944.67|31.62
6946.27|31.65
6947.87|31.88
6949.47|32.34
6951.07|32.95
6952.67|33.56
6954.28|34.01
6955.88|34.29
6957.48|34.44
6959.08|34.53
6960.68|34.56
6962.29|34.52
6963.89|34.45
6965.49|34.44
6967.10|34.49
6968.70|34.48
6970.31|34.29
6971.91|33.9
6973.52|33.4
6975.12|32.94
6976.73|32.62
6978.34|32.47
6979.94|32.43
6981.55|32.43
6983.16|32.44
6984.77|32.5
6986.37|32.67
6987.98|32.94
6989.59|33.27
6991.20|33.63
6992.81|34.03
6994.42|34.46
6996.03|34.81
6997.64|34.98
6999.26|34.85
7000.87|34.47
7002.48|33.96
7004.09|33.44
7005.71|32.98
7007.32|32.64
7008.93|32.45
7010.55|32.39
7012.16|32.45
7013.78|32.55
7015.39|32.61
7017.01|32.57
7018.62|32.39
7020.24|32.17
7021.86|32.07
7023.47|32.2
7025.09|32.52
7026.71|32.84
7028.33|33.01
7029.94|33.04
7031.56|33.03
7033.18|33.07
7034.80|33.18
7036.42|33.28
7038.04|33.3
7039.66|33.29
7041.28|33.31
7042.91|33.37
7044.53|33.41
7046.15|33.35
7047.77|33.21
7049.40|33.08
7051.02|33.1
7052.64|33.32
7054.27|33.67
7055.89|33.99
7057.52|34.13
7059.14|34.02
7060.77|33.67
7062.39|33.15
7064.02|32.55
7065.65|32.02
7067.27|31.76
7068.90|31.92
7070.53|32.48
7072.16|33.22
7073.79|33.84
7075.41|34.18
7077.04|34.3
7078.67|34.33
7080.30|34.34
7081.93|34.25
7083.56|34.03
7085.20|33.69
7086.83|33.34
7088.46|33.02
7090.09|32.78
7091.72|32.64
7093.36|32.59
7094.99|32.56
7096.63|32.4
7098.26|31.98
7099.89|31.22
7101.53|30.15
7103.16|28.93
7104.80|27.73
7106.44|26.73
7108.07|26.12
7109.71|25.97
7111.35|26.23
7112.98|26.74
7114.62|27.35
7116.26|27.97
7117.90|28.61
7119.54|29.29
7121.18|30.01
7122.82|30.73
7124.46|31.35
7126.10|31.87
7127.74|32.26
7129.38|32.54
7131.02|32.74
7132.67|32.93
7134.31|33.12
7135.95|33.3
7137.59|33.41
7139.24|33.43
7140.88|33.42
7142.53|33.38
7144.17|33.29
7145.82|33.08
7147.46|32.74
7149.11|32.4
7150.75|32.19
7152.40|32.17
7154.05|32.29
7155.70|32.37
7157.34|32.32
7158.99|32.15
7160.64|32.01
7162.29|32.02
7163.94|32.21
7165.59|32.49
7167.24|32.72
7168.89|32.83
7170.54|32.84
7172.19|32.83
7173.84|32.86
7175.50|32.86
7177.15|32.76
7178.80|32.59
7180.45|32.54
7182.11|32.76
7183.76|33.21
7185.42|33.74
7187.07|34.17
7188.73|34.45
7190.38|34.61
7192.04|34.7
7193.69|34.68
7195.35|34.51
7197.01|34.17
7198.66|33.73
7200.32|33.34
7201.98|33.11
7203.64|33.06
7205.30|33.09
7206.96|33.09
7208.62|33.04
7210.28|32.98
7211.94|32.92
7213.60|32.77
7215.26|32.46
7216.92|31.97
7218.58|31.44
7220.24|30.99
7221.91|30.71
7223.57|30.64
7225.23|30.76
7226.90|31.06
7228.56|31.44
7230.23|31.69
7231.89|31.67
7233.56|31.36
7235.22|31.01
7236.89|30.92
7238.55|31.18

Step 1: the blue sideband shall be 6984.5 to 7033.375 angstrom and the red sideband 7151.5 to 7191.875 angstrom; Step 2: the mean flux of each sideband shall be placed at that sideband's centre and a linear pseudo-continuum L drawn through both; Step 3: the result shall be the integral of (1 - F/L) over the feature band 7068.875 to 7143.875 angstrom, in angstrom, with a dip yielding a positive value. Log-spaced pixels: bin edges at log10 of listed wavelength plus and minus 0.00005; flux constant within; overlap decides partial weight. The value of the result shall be 3.30 angstrom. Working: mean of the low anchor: 33.1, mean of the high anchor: 32.8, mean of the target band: 31.5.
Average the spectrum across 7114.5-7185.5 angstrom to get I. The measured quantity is 32.2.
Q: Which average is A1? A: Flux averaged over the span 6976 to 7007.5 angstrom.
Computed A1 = 33.4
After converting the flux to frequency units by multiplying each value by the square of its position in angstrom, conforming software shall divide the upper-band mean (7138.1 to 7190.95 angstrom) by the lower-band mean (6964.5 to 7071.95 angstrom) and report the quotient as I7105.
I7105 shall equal 1.03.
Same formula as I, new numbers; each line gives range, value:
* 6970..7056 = 33.2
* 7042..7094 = 33.3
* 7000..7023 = 32.8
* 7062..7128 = 31.2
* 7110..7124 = 28.4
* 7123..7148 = 32.8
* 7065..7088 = 33.4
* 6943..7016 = 33.4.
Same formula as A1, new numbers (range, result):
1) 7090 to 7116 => 29.4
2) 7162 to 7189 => 32.9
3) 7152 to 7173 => 32.4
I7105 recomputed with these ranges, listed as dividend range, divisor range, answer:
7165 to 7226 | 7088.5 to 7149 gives 1.09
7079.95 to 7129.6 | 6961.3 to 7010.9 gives 0.94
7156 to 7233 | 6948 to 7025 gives 1.04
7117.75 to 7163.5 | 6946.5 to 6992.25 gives 1.01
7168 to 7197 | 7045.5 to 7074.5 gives 1.05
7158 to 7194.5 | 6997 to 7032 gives 1.05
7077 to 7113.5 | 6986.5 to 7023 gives 0.96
